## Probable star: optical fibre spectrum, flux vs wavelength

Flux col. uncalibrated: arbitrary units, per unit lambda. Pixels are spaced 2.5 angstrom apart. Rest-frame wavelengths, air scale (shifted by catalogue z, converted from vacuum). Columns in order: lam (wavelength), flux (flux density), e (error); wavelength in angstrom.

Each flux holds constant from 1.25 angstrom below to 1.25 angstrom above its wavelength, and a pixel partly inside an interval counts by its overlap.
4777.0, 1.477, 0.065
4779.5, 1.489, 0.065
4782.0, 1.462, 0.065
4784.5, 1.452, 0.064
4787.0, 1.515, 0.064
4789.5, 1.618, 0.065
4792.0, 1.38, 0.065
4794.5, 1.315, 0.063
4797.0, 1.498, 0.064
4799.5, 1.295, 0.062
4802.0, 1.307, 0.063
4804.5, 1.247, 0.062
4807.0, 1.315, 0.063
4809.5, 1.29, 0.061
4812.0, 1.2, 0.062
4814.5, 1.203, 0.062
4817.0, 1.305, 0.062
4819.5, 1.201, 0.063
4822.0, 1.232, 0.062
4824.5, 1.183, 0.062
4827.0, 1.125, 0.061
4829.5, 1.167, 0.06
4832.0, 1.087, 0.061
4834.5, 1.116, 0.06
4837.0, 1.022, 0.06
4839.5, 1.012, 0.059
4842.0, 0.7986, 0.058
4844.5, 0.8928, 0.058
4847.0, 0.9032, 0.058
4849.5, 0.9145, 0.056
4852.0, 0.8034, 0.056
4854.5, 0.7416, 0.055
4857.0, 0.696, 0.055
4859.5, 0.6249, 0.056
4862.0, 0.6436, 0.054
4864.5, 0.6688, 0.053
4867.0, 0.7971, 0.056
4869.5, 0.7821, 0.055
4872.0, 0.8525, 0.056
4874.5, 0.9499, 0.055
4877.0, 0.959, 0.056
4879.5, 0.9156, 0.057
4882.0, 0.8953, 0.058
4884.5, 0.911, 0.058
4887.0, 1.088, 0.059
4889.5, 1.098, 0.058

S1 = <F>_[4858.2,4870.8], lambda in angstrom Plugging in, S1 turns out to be 0.704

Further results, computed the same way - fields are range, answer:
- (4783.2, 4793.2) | 1.49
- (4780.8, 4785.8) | 1.46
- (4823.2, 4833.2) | 1.14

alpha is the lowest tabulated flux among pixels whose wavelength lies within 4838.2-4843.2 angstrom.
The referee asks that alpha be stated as 0.7986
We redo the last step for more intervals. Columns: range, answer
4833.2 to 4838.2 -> 1.022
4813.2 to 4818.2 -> 1.203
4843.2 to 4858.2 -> 0.696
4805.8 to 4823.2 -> 1.2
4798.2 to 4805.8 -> 1.247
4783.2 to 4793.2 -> 1.38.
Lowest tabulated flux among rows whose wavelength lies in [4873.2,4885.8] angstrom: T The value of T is 0.8953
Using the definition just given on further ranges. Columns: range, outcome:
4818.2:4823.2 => 1.201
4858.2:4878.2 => 0.6249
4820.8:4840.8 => 1.012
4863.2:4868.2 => 0.6688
